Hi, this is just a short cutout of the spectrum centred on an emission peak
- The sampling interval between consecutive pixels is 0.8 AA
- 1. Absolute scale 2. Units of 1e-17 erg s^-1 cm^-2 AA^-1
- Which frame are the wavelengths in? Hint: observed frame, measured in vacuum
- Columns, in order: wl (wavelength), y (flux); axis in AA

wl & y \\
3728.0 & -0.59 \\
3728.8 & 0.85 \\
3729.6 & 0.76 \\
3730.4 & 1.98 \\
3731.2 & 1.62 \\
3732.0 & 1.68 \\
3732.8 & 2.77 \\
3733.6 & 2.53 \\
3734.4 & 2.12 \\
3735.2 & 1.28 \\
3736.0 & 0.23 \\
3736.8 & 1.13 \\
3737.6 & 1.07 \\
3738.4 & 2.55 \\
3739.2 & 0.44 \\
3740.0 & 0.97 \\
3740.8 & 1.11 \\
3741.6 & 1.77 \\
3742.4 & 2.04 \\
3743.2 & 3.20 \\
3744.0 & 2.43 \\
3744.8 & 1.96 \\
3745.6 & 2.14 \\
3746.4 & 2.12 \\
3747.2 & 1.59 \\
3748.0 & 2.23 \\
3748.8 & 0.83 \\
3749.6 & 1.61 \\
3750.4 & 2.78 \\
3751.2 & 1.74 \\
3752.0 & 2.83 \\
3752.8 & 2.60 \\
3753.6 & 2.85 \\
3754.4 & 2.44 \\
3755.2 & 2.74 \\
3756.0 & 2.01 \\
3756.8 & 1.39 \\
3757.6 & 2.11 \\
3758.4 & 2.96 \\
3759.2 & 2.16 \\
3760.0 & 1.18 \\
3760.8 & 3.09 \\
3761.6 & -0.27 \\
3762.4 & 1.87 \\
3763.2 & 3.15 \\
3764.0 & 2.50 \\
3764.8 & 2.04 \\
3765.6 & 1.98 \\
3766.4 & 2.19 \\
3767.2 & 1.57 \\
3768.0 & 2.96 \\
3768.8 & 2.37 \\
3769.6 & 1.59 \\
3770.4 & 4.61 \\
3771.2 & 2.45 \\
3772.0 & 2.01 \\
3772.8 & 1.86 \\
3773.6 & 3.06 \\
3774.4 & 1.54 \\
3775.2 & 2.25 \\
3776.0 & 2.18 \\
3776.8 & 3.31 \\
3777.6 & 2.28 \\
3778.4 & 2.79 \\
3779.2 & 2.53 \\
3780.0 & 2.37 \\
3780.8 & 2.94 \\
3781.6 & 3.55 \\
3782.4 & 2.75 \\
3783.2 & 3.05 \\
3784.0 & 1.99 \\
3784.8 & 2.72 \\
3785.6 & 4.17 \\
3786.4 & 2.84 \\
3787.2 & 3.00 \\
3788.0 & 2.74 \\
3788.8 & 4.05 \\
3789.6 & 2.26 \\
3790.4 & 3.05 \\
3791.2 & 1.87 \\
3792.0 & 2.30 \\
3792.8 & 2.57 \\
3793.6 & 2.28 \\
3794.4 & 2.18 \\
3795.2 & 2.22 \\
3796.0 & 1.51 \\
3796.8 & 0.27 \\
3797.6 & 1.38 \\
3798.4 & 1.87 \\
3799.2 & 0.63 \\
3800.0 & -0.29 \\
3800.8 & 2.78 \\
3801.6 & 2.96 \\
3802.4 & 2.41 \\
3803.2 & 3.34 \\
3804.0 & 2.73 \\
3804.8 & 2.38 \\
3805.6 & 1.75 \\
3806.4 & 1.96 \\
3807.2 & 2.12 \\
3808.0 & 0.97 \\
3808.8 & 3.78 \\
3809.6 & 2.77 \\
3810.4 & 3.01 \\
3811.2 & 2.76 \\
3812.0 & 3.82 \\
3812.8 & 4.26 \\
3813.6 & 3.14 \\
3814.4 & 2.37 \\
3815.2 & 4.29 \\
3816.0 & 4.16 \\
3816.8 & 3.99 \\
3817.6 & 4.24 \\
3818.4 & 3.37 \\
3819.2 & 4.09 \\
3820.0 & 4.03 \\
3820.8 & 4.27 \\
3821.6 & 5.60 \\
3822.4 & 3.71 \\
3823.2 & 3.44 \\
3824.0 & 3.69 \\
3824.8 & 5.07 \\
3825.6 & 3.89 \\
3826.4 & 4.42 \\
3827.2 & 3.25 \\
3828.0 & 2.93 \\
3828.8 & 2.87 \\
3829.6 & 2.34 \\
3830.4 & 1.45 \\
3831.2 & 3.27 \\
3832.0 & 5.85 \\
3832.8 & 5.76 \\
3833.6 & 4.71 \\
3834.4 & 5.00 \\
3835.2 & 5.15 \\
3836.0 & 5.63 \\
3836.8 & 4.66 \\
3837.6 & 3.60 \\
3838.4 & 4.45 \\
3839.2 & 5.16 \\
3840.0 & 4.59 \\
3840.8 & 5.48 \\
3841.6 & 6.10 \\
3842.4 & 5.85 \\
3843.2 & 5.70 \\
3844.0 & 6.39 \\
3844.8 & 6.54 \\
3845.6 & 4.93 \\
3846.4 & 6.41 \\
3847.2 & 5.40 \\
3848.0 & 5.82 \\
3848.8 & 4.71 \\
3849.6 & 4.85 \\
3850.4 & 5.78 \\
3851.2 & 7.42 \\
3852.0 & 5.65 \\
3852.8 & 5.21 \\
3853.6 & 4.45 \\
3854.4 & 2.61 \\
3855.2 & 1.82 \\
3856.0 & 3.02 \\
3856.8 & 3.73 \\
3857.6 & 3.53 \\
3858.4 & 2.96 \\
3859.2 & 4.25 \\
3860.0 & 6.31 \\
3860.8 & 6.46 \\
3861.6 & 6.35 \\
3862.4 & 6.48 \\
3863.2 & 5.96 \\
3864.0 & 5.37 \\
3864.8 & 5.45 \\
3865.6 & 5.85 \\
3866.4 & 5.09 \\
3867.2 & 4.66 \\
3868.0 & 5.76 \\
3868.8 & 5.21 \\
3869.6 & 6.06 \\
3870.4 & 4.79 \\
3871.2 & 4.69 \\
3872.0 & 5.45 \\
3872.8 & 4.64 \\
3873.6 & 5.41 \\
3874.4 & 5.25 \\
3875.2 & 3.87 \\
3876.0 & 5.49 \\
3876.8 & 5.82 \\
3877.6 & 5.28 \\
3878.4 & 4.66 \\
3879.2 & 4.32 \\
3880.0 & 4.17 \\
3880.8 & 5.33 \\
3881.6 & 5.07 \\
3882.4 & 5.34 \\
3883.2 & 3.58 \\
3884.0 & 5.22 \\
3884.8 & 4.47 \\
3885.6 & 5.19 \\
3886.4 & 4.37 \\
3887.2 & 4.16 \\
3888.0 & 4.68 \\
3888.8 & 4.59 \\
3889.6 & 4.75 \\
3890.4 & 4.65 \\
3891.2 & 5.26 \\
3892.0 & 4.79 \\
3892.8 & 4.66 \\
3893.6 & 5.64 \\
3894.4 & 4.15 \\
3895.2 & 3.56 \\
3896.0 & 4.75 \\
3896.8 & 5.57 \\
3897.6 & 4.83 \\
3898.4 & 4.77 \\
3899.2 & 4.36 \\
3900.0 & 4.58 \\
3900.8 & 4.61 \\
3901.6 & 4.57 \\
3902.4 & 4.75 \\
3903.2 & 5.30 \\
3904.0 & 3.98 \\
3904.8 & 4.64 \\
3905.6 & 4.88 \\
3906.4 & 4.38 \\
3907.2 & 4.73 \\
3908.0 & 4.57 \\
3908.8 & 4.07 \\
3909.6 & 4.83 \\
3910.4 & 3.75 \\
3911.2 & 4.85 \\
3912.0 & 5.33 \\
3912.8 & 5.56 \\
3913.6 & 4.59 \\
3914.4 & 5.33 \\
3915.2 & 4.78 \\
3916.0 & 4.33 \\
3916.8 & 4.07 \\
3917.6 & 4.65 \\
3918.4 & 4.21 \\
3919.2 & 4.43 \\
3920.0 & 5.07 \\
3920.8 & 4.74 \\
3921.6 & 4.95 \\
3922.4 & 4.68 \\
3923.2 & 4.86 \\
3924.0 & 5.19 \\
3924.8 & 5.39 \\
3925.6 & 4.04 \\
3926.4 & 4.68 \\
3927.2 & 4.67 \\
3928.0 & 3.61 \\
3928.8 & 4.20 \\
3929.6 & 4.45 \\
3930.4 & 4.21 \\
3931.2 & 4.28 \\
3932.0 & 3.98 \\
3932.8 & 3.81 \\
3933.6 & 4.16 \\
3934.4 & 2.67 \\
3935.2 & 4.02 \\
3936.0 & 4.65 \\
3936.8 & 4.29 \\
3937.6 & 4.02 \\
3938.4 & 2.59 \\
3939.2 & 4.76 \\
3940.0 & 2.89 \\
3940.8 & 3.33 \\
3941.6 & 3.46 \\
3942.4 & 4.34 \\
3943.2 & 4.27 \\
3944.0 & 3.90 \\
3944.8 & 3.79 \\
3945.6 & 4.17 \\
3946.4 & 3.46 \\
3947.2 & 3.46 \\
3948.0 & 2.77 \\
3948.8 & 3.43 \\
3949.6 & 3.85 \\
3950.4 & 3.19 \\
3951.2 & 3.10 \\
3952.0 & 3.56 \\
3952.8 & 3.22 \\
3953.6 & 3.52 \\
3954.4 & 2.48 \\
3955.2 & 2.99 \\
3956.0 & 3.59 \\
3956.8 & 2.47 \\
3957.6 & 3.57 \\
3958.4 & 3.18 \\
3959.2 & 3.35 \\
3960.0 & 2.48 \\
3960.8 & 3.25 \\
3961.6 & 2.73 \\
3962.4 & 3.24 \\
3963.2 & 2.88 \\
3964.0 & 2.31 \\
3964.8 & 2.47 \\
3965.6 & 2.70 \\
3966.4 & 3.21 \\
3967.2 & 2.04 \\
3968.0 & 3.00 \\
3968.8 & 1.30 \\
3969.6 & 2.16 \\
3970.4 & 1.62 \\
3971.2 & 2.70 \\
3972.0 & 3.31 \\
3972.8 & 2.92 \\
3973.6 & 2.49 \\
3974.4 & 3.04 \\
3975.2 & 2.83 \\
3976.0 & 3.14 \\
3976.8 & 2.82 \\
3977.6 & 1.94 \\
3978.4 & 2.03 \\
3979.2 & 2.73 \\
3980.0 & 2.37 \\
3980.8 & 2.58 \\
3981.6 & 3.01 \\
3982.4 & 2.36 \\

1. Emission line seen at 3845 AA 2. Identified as Ly-alpha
